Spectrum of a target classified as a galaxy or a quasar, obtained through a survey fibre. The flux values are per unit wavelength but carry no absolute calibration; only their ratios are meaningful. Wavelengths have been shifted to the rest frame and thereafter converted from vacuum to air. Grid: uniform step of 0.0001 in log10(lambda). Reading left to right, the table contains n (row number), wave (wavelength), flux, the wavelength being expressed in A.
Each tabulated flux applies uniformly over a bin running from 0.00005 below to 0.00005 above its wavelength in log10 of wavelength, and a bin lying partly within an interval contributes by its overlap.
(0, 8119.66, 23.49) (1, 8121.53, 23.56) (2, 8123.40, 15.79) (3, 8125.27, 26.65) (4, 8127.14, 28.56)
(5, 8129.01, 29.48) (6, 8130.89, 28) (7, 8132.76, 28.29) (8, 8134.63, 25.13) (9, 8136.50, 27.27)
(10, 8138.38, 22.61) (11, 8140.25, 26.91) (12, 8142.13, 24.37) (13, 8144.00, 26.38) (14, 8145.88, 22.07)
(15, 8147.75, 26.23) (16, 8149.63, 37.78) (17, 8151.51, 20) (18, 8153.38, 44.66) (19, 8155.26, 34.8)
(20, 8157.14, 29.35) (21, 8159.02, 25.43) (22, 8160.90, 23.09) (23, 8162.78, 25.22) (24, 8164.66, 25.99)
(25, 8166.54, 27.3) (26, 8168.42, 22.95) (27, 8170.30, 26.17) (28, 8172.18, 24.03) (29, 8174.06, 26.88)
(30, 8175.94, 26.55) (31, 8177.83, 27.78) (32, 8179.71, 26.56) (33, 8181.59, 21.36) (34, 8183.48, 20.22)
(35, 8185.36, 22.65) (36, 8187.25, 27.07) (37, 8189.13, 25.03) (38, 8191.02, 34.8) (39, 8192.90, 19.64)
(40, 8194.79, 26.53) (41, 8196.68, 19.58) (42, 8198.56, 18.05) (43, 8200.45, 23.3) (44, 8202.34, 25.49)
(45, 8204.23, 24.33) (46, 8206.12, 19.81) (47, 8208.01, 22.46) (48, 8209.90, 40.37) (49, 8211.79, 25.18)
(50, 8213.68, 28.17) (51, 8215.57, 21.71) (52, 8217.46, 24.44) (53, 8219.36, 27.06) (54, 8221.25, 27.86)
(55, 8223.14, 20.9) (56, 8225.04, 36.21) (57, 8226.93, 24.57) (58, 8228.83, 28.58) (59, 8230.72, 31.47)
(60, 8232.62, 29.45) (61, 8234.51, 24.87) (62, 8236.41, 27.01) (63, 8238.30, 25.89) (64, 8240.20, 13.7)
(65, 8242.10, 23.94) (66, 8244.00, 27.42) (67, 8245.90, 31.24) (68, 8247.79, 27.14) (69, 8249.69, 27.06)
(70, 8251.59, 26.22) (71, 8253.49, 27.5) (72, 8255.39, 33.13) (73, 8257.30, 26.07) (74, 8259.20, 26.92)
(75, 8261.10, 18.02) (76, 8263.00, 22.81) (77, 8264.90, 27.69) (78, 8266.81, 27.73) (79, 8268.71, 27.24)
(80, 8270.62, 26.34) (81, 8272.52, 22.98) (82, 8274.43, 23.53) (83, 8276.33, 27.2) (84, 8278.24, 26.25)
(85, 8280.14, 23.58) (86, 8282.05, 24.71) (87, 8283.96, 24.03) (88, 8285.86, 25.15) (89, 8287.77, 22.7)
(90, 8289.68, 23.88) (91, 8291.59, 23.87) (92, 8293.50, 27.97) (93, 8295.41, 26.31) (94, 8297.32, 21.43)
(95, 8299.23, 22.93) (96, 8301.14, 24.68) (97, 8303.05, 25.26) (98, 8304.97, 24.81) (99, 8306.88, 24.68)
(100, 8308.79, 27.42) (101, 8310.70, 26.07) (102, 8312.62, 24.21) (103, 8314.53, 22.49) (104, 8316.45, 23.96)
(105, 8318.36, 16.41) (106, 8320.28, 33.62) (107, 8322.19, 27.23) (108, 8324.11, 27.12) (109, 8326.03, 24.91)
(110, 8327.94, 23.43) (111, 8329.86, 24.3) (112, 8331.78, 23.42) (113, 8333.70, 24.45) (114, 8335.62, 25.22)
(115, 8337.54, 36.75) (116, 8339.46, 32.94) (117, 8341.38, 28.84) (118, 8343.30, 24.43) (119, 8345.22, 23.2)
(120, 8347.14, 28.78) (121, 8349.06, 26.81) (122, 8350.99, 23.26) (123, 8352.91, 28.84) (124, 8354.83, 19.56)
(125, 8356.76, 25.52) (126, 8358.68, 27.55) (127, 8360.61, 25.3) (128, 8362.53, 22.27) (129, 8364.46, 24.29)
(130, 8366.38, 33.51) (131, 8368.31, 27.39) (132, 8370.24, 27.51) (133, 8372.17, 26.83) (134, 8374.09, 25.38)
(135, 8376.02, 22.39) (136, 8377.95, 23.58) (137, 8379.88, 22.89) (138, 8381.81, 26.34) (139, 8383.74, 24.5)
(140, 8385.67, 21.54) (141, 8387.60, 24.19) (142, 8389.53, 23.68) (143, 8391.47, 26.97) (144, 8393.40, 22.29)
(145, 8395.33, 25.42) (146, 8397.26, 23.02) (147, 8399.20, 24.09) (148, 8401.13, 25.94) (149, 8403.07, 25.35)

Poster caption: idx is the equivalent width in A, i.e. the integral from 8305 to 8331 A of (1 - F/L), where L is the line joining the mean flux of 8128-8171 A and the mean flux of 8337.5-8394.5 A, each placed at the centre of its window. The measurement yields 1.0 A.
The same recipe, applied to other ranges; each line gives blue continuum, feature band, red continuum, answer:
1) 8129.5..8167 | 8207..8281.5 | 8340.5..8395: 0.5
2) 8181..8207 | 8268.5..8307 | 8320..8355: 1.3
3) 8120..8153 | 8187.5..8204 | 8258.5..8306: 0.9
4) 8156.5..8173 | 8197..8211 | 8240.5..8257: 0.9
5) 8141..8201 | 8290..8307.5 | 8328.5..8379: 1.0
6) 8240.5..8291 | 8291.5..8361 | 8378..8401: -2.1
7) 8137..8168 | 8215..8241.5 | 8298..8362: 0.7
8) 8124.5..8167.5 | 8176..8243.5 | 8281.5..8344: 3.6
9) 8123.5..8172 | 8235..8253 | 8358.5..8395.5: 0.5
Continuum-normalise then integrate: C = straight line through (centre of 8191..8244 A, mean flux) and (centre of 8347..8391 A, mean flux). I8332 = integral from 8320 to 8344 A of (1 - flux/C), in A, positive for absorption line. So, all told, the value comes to -1.9 A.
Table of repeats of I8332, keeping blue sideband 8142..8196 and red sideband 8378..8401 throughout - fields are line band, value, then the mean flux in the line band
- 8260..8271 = 0.2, 24.9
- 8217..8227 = -0.4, 27.1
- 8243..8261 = -1.4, 27.6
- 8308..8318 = 0.3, 24.3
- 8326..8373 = -3.5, 26.4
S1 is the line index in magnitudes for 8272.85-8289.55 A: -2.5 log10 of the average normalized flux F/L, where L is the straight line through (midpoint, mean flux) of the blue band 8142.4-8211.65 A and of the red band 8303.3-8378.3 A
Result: 0.060 mag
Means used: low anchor 26.1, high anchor 25.9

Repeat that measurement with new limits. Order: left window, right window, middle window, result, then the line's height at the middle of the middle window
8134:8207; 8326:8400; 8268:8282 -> 0.02 mag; 25.6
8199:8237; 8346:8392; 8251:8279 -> 0.01 mag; 26.2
